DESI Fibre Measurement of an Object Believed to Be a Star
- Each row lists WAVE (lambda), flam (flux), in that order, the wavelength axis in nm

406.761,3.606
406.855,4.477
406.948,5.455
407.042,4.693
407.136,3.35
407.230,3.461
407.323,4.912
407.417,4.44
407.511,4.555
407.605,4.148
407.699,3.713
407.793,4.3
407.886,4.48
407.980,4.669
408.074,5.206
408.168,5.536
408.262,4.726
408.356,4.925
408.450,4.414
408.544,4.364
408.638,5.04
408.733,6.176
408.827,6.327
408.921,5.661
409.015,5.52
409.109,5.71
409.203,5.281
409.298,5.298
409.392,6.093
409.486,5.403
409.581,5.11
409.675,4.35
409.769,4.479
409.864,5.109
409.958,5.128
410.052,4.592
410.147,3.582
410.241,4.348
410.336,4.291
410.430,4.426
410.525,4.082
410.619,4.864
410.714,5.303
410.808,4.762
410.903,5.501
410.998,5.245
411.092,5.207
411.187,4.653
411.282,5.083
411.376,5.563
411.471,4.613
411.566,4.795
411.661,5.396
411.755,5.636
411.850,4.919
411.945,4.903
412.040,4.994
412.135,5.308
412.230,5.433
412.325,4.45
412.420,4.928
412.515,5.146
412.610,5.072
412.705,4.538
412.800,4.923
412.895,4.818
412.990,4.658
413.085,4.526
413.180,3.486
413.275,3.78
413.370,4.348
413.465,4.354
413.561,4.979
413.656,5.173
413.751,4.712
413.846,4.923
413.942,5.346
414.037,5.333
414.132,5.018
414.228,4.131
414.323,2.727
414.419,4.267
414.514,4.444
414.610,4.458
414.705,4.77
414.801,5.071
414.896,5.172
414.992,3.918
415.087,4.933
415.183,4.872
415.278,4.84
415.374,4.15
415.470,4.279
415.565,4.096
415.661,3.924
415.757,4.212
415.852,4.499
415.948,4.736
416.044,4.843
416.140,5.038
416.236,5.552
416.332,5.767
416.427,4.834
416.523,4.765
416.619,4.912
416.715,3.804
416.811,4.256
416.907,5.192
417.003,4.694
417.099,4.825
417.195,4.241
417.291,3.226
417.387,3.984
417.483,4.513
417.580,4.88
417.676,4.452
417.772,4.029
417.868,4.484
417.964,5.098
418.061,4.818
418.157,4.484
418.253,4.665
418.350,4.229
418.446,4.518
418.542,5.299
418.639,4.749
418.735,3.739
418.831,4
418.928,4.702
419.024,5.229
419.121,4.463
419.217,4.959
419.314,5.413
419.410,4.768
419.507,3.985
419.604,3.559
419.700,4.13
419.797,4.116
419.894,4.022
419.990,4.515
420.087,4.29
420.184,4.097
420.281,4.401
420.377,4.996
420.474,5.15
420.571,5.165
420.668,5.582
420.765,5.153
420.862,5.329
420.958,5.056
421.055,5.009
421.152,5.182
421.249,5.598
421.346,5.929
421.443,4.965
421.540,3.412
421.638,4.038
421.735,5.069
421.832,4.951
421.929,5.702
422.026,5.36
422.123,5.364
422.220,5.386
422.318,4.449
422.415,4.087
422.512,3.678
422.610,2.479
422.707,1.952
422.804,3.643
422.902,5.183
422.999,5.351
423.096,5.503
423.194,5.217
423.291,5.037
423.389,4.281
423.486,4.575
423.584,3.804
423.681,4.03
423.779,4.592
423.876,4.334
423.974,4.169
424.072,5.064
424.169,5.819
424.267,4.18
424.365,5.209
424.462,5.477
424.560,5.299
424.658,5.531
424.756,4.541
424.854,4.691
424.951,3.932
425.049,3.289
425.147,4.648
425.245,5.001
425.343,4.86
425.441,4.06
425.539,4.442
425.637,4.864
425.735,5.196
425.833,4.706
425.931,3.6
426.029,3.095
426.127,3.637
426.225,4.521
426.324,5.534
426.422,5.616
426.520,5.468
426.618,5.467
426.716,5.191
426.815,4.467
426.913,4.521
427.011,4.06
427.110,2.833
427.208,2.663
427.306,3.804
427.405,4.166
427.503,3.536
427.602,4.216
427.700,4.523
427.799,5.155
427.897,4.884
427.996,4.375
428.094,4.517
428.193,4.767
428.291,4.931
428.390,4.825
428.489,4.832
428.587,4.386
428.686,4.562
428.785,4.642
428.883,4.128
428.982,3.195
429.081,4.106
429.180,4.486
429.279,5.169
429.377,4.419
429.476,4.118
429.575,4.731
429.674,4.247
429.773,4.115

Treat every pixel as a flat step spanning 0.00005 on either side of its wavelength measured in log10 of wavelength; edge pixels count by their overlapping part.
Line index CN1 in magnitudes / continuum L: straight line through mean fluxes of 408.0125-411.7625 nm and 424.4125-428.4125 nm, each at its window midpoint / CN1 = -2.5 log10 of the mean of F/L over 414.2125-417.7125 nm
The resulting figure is 0.07 mag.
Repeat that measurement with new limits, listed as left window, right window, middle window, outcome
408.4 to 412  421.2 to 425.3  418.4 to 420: 0.066 mag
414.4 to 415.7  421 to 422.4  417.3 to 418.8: 0.059 mag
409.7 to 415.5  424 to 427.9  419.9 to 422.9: -0.014 mag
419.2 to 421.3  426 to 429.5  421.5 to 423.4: 0.032 mag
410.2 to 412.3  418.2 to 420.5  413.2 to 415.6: 0.053 mag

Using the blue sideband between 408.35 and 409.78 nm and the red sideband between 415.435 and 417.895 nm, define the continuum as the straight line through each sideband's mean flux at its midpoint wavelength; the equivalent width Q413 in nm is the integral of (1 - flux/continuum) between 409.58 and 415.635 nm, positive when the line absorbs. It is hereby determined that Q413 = 0.271 nm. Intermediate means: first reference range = 5.29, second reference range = 4.54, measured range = 4.72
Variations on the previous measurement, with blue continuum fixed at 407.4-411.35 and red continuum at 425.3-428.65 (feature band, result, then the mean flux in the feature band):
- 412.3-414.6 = 0.11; 4.59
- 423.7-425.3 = -0.07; 4.72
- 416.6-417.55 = 0.07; 4.35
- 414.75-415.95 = 0.06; 4.51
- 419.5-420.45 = 0.08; 4.25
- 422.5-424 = 0.10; 4.25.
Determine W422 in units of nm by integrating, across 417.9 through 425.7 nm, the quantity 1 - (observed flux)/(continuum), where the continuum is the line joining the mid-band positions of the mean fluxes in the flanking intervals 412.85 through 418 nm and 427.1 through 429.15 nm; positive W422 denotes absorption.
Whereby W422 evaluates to -0.415 nm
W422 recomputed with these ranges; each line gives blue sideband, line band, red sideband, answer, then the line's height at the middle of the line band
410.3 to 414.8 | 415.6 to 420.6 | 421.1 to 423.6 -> 0.145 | 4.69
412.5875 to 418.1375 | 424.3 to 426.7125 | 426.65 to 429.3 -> -0.178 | 4.38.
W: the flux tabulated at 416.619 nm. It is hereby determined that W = 4.912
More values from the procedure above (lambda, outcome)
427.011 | 4.06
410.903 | 5.501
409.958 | 5.128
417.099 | 4.825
